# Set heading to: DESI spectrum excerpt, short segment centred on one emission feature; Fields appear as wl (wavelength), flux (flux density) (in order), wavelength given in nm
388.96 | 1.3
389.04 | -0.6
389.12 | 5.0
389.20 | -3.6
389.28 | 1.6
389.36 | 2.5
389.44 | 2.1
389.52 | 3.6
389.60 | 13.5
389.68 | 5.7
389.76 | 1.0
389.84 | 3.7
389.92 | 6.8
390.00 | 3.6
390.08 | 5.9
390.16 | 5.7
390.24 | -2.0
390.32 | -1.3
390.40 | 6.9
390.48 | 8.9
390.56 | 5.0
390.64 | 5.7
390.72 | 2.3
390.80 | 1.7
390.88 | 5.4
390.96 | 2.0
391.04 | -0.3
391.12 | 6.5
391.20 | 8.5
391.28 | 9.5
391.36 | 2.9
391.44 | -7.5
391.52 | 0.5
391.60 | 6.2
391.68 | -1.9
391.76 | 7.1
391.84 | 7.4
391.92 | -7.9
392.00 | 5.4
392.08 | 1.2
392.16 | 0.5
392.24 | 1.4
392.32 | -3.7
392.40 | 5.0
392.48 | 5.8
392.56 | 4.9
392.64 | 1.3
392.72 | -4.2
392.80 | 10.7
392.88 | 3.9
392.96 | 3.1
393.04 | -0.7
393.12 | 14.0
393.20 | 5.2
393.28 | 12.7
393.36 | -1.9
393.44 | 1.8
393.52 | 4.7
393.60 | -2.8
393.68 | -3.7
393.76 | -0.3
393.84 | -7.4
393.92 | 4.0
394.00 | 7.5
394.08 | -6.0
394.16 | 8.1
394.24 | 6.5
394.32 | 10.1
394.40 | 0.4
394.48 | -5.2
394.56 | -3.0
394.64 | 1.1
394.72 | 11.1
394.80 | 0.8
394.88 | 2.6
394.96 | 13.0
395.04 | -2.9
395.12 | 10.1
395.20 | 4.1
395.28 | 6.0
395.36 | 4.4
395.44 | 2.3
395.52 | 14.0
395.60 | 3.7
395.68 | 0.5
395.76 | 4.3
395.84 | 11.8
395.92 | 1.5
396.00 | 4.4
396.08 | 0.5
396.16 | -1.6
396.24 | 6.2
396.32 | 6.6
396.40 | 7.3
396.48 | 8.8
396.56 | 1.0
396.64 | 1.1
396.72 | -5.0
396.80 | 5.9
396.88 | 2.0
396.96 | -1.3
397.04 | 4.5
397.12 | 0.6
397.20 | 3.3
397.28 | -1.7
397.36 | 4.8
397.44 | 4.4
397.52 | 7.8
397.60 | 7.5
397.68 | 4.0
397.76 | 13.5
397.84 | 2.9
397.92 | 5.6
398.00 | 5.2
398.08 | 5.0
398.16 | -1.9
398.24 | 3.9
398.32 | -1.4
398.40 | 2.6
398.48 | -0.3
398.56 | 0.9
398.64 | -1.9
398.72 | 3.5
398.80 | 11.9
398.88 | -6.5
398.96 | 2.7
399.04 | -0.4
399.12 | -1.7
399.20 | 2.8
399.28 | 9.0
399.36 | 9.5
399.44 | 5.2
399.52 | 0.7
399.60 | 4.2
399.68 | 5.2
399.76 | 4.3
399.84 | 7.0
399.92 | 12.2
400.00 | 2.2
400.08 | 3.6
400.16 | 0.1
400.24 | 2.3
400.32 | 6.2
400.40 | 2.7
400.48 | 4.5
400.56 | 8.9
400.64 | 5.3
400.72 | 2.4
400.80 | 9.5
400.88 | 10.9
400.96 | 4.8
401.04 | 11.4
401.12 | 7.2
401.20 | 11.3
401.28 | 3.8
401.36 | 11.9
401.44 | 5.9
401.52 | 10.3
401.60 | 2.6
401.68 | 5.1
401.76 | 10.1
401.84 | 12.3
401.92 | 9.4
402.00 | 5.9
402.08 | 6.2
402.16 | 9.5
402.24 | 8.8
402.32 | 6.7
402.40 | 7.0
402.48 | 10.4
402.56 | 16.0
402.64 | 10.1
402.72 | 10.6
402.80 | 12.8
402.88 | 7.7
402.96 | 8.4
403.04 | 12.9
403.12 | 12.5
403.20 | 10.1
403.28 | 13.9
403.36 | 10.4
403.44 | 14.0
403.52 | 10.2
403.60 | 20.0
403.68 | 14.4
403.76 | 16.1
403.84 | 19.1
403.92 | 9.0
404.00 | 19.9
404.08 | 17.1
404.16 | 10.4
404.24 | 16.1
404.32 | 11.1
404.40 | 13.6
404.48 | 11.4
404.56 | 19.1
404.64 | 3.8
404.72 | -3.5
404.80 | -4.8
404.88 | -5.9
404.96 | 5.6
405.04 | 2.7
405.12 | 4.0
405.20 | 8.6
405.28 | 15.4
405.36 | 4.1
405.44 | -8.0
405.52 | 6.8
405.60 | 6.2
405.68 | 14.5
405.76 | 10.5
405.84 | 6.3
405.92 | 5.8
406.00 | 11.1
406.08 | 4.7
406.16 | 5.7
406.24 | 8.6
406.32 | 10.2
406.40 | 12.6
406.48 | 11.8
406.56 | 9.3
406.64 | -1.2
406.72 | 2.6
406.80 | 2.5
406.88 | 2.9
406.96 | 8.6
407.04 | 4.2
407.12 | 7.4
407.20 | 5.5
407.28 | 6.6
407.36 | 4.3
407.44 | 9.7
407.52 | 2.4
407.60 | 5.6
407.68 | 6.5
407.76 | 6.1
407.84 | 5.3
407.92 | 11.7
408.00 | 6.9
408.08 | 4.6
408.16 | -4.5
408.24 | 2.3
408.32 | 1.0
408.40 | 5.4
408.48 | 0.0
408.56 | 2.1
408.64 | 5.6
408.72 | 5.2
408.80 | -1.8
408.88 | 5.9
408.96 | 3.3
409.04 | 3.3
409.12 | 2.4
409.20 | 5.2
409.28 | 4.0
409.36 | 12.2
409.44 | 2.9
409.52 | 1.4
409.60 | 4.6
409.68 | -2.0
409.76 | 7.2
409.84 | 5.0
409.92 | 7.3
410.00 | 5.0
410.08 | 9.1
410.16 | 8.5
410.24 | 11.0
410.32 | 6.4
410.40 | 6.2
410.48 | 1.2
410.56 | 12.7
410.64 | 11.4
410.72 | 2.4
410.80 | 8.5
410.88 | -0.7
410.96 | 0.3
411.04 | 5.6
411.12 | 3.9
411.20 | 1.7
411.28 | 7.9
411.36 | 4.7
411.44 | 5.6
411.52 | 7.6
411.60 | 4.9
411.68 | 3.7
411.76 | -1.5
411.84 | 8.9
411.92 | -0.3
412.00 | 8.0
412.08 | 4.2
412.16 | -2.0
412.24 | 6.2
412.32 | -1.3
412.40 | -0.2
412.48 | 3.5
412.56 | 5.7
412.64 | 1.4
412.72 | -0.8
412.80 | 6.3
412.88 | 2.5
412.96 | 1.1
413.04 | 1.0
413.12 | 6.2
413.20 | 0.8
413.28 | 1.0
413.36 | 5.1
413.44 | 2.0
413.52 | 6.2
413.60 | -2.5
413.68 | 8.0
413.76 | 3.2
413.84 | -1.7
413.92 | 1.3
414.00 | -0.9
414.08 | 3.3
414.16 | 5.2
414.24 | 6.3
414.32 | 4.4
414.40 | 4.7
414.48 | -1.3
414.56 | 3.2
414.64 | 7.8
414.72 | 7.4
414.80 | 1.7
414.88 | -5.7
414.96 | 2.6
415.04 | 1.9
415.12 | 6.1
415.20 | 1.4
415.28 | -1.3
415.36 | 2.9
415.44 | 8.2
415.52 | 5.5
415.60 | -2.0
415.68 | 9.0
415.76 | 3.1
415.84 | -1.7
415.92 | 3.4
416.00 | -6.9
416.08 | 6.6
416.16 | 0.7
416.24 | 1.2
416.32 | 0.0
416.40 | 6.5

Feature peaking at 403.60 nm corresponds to C IV 1549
